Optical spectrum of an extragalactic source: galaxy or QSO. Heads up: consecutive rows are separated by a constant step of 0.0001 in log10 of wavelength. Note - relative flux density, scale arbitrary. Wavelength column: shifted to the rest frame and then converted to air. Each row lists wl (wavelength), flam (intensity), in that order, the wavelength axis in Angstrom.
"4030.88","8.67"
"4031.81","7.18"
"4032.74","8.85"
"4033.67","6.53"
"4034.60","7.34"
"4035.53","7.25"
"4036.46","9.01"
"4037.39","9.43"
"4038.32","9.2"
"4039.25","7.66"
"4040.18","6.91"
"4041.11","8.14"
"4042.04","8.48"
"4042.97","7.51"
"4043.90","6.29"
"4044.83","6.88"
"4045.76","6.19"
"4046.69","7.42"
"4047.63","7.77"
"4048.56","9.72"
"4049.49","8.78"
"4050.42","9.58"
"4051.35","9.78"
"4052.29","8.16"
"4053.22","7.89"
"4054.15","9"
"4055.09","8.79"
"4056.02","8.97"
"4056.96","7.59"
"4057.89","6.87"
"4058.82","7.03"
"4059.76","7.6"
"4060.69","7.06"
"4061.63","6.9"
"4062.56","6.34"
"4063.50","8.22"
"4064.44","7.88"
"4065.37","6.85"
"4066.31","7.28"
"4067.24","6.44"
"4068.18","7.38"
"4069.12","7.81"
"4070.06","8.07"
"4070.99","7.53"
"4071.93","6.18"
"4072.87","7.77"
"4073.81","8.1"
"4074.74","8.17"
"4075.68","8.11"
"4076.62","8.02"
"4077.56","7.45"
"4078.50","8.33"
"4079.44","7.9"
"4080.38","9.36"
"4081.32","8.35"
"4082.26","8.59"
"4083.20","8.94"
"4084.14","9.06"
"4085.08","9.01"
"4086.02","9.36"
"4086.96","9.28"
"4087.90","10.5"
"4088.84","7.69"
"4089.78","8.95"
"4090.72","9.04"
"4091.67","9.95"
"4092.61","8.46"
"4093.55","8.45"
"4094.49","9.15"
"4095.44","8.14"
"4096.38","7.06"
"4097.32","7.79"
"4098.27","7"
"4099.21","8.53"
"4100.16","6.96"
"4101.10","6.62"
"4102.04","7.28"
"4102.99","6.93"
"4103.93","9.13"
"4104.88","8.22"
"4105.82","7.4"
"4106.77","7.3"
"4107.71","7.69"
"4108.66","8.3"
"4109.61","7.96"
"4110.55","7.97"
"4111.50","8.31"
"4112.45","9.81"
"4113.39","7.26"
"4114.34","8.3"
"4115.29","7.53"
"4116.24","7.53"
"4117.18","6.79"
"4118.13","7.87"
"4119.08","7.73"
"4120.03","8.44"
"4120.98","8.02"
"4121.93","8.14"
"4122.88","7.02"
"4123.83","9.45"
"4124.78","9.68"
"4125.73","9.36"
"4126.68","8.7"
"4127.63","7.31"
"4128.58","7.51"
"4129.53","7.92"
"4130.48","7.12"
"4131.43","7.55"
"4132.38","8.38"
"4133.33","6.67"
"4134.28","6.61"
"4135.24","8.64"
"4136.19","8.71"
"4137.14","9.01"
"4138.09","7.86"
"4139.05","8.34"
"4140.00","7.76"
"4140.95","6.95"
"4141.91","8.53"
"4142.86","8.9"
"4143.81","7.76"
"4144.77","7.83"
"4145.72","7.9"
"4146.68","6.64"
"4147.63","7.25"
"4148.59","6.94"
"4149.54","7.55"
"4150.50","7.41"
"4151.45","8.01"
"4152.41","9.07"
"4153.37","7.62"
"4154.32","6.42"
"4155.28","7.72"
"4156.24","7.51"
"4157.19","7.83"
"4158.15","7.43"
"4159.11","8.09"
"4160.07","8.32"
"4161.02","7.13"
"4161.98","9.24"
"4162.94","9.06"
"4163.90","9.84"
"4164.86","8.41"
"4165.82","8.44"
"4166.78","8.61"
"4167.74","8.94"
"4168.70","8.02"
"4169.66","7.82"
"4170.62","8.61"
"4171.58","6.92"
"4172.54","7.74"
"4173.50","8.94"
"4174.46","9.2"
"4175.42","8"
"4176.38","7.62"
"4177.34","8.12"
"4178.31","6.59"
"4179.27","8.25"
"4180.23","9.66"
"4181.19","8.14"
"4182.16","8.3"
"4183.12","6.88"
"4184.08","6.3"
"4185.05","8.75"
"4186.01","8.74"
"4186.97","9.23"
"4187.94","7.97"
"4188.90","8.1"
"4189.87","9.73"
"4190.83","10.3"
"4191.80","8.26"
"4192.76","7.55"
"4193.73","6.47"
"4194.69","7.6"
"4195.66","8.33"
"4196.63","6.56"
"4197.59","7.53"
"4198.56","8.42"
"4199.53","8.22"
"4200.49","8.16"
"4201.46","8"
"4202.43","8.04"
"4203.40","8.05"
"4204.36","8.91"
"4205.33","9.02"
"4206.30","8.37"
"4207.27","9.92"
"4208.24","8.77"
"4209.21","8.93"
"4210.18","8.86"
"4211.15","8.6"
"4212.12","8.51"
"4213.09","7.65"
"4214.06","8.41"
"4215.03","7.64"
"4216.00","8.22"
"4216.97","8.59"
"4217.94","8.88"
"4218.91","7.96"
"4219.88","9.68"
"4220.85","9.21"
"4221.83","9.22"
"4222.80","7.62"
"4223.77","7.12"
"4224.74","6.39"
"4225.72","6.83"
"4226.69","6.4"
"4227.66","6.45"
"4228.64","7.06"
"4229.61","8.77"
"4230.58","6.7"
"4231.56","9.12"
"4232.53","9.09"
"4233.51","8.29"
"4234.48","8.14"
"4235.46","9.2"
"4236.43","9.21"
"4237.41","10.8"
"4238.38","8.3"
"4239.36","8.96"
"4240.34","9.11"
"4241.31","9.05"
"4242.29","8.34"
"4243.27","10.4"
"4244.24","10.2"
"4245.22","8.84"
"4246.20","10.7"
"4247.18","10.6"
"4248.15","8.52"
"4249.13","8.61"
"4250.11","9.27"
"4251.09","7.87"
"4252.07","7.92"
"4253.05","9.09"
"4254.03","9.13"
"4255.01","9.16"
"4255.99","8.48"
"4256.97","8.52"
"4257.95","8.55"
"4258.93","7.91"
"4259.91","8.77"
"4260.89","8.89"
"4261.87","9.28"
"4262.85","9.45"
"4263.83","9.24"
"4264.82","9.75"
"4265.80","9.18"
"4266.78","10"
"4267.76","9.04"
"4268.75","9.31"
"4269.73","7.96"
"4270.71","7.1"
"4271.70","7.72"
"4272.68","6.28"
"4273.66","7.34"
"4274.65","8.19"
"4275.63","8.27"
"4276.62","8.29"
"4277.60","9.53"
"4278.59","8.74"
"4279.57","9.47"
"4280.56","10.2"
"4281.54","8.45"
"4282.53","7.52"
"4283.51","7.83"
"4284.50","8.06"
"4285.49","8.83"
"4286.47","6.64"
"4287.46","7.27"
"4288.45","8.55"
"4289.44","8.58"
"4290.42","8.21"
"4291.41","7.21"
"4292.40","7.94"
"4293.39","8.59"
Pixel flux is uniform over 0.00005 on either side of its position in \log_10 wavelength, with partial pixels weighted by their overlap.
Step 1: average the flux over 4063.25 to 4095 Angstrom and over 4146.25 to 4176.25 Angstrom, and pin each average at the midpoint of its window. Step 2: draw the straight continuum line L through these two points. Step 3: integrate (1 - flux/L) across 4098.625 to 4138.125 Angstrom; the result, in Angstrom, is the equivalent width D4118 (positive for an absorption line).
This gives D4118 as 1.1 Angstrom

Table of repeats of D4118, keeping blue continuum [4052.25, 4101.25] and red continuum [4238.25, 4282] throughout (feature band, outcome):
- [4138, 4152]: 1.1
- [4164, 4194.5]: 1.0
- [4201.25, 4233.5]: 1.7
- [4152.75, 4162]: 0.8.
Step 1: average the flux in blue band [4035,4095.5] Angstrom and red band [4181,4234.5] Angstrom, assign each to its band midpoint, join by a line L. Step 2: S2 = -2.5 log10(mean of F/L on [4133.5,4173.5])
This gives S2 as 0.02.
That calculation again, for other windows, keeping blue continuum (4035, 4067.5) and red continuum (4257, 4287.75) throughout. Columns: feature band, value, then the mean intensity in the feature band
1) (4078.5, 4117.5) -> -0.03 mag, 8.25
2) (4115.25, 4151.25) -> 0.03 mag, 7.88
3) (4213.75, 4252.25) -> -0.02 mag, 8.55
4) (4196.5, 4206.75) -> 0.02 mag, 8.17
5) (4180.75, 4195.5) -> 0.01 mag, 8.16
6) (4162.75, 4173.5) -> -0.03 mag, 8.4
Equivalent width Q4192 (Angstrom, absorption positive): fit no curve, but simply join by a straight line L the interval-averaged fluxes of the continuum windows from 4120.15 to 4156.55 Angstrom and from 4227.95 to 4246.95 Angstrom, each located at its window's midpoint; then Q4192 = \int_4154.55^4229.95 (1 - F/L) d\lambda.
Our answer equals 2.6 Angstrom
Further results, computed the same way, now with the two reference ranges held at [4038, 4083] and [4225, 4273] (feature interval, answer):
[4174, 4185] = 0.6 Angstrom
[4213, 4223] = 0.0 Angstrom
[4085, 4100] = -1.2 Angstrom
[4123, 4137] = 0.1 Angstrom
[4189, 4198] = 0.4 Angstrom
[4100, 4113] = 0.3 Angstrom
